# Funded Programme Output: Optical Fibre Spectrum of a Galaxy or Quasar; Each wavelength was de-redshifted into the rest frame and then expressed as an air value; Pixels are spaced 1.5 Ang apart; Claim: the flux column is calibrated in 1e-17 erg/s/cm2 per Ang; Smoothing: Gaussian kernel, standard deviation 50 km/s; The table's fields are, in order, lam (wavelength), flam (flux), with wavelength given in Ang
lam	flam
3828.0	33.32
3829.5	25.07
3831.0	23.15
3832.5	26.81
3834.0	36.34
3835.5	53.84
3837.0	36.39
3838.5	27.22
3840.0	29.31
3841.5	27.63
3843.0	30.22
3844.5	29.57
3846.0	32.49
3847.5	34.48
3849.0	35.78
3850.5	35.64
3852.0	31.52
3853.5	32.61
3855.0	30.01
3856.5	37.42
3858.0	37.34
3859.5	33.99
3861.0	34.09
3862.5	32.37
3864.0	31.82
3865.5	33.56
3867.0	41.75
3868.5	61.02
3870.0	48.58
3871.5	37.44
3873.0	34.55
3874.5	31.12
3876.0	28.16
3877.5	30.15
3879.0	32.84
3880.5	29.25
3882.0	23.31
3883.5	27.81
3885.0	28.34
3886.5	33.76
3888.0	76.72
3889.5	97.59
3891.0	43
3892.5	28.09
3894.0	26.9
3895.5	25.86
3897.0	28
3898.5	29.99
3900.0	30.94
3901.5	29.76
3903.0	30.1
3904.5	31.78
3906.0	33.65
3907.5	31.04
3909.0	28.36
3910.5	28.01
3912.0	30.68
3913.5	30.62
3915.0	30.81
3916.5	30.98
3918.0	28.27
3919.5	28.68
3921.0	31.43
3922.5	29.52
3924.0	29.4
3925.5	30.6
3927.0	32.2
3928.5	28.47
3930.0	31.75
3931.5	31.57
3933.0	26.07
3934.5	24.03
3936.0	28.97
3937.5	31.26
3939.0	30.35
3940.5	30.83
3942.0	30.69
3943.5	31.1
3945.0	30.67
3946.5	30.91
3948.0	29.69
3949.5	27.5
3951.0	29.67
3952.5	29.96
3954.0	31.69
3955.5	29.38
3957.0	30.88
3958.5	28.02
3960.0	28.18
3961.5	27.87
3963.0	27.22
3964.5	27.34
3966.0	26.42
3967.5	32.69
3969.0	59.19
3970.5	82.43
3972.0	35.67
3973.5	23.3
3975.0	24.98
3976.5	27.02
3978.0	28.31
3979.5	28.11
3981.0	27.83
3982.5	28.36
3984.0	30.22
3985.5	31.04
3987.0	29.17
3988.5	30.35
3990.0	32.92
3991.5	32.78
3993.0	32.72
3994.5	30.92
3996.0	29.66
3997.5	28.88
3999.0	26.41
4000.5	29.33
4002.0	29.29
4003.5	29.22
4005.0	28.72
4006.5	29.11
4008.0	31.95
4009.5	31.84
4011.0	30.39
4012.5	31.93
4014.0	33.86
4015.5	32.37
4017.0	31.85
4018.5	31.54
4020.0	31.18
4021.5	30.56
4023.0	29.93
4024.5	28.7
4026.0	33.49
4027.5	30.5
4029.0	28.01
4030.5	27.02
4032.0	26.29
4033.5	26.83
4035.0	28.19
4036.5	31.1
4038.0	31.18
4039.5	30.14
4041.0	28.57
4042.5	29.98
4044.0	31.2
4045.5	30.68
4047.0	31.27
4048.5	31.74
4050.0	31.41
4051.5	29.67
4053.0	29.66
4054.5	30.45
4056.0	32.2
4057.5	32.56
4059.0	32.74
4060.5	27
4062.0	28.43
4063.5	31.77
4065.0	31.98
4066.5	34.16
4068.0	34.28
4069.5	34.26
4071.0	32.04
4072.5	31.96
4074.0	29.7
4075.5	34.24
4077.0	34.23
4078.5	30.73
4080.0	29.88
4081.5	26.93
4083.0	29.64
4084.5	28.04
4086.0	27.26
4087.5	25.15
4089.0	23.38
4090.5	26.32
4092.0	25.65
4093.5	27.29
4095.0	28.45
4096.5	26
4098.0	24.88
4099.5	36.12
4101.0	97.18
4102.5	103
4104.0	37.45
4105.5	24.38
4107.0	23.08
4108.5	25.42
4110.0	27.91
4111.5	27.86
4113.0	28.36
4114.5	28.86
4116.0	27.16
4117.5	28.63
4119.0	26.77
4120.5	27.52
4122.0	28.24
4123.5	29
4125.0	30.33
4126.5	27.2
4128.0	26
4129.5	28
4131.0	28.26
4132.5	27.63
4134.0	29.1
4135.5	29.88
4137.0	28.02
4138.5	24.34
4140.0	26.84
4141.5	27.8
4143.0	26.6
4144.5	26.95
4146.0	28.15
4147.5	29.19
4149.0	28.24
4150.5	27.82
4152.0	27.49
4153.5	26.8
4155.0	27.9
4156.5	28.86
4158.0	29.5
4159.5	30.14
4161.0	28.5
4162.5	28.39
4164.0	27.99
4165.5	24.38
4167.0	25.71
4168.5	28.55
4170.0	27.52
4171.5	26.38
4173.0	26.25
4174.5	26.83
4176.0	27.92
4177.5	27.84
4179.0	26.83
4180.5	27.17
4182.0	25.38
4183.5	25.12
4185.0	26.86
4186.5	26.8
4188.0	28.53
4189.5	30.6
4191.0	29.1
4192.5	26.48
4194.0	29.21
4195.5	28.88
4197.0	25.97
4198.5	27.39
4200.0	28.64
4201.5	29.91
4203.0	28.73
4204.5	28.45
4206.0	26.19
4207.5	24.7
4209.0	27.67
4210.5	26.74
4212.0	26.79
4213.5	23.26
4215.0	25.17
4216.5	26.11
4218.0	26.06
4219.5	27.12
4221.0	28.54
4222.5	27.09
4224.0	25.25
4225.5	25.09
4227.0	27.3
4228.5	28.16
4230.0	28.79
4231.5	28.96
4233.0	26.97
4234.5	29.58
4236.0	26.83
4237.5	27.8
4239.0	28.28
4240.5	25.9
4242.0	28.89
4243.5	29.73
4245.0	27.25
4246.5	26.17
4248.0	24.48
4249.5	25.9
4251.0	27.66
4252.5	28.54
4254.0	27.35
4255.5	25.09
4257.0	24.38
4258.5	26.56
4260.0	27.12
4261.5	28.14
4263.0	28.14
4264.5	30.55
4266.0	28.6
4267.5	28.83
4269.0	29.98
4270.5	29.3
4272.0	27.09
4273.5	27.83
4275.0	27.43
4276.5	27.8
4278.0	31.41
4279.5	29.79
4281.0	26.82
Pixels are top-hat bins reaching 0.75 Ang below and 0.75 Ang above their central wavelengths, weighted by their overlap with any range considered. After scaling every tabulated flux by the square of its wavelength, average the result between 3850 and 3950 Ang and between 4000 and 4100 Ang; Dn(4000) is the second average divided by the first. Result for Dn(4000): 0.97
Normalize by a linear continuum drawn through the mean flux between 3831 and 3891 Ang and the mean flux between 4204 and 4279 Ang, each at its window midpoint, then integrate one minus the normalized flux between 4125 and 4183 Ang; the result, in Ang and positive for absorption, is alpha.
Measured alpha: 3.8 Ang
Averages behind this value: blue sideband 36.6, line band 27.6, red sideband 27.3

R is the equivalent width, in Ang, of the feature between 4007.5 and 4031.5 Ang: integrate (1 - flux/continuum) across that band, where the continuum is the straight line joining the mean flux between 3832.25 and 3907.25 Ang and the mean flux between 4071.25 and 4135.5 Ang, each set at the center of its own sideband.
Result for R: 1.6 Ang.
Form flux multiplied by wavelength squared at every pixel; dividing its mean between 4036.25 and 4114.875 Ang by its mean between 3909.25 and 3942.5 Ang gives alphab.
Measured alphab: 1.18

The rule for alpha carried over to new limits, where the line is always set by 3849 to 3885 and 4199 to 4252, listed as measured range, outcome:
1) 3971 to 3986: 1.3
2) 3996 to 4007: 1.0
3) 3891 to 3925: 3.7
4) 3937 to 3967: 3.0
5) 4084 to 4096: 1.4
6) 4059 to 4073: -0.6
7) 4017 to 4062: 1.2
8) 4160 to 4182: 0.9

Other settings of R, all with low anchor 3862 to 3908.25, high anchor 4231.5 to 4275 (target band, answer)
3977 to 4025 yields 4.8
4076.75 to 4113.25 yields -2.9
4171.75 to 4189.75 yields 1.4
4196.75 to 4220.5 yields 1.5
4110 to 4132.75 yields 2.1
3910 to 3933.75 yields 3.7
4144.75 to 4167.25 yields 1.5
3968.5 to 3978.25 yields -1.7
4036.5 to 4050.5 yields 0.8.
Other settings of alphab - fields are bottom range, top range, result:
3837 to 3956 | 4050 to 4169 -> 1.03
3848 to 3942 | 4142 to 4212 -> 0.94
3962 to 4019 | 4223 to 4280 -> 0.98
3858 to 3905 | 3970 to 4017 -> 0.91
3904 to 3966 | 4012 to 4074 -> 1.09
